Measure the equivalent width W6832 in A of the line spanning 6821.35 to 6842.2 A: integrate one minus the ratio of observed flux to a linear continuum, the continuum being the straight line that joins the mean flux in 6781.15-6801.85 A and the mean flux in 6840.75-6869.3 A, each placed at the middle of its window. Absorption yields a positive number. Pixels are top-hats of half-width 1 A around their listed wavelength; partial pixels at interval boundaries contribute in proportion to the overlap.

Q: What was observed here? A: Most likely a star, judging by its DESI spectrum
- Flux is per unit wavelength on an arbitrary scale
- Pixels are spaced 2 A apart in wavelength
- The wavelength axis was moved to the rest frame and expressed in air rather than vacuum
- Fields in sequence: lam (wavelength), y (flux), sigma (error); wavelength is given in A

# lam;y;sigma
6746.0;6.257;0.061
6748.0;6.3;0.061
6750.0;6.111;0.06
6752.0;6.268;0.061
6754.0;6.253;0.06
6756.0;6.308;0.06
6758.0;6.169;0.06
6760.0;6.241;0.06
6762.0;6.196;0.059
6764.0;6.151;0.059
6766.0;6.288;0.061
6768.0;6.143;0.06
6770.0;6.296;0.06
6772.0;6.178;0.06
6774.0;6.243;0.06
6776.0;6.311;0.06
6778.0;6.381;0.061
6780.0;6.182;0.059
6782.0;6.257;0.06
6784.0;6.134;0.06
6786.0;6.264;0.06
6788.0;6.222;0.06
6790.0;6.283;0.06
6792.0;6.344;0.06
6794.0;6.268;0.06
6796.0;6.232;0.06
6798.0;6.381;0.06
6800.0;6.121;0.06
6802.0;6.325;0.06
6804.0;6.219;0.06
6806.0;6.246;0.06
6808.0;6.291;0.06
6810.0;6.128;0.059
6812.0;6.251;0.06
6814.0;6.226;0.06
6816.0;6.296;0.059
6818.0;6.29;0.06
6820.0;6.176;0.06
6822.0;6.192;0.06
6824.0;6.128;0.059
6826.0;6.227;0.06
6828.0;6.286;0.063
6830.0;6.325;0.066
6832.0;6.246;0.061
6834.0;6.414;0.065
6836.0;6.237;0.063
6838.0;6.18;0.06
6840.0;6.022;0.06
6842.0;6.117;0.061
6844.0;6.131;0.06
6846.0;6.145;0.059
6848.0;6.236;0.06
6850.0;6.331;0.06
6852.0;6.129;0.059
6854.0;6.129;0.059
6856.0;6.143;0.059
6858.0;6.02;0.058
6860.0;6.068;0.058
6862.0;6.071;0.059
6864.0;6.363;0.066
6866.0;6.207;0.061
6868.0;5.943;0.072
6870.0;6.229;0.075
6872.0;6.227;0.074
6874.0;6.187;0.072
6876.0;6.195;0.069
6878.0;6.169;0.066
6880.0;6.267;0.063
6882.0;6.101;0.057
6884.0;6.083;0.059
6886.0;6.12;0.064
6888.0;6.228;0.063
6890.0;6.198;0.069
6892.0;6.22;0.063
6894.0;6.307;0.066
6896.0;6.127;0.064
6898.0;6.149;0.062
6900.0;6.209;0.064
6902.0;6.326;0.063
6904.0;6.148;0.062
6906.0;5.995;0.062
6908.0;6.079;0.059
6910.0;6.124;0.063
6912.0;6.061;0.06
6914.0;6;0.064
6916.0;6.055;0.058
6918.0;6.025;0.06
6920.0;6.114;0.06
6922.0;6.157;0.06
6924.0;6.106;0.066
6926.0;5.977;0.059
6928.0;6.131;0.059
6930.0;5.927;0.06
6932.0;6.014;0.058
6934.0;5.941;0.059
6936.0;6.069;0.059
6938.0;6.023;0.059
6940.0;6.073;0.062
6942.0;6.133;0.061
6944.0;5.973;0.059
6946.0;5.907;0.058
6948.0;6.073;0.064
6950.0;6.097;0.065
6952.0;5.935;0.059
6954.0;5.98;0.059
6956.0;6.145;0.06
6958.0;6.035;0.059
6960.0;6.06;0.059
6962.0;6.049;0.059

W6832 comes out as -0.12 A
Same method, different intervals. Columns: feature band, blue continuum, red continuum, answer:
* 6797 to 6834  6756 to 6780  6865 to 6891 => -0.24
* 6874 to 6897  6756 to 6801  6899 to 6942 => -0.25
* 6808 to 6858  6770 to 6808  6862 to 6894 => 0.12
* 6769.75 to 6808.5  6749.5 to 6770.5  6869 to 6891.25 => -0.29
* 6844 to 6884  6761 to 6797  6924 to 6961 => -0.20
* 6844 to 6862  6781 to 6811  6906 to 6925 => 0.06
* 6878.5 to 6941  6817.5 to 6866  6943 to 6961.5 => -0.21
